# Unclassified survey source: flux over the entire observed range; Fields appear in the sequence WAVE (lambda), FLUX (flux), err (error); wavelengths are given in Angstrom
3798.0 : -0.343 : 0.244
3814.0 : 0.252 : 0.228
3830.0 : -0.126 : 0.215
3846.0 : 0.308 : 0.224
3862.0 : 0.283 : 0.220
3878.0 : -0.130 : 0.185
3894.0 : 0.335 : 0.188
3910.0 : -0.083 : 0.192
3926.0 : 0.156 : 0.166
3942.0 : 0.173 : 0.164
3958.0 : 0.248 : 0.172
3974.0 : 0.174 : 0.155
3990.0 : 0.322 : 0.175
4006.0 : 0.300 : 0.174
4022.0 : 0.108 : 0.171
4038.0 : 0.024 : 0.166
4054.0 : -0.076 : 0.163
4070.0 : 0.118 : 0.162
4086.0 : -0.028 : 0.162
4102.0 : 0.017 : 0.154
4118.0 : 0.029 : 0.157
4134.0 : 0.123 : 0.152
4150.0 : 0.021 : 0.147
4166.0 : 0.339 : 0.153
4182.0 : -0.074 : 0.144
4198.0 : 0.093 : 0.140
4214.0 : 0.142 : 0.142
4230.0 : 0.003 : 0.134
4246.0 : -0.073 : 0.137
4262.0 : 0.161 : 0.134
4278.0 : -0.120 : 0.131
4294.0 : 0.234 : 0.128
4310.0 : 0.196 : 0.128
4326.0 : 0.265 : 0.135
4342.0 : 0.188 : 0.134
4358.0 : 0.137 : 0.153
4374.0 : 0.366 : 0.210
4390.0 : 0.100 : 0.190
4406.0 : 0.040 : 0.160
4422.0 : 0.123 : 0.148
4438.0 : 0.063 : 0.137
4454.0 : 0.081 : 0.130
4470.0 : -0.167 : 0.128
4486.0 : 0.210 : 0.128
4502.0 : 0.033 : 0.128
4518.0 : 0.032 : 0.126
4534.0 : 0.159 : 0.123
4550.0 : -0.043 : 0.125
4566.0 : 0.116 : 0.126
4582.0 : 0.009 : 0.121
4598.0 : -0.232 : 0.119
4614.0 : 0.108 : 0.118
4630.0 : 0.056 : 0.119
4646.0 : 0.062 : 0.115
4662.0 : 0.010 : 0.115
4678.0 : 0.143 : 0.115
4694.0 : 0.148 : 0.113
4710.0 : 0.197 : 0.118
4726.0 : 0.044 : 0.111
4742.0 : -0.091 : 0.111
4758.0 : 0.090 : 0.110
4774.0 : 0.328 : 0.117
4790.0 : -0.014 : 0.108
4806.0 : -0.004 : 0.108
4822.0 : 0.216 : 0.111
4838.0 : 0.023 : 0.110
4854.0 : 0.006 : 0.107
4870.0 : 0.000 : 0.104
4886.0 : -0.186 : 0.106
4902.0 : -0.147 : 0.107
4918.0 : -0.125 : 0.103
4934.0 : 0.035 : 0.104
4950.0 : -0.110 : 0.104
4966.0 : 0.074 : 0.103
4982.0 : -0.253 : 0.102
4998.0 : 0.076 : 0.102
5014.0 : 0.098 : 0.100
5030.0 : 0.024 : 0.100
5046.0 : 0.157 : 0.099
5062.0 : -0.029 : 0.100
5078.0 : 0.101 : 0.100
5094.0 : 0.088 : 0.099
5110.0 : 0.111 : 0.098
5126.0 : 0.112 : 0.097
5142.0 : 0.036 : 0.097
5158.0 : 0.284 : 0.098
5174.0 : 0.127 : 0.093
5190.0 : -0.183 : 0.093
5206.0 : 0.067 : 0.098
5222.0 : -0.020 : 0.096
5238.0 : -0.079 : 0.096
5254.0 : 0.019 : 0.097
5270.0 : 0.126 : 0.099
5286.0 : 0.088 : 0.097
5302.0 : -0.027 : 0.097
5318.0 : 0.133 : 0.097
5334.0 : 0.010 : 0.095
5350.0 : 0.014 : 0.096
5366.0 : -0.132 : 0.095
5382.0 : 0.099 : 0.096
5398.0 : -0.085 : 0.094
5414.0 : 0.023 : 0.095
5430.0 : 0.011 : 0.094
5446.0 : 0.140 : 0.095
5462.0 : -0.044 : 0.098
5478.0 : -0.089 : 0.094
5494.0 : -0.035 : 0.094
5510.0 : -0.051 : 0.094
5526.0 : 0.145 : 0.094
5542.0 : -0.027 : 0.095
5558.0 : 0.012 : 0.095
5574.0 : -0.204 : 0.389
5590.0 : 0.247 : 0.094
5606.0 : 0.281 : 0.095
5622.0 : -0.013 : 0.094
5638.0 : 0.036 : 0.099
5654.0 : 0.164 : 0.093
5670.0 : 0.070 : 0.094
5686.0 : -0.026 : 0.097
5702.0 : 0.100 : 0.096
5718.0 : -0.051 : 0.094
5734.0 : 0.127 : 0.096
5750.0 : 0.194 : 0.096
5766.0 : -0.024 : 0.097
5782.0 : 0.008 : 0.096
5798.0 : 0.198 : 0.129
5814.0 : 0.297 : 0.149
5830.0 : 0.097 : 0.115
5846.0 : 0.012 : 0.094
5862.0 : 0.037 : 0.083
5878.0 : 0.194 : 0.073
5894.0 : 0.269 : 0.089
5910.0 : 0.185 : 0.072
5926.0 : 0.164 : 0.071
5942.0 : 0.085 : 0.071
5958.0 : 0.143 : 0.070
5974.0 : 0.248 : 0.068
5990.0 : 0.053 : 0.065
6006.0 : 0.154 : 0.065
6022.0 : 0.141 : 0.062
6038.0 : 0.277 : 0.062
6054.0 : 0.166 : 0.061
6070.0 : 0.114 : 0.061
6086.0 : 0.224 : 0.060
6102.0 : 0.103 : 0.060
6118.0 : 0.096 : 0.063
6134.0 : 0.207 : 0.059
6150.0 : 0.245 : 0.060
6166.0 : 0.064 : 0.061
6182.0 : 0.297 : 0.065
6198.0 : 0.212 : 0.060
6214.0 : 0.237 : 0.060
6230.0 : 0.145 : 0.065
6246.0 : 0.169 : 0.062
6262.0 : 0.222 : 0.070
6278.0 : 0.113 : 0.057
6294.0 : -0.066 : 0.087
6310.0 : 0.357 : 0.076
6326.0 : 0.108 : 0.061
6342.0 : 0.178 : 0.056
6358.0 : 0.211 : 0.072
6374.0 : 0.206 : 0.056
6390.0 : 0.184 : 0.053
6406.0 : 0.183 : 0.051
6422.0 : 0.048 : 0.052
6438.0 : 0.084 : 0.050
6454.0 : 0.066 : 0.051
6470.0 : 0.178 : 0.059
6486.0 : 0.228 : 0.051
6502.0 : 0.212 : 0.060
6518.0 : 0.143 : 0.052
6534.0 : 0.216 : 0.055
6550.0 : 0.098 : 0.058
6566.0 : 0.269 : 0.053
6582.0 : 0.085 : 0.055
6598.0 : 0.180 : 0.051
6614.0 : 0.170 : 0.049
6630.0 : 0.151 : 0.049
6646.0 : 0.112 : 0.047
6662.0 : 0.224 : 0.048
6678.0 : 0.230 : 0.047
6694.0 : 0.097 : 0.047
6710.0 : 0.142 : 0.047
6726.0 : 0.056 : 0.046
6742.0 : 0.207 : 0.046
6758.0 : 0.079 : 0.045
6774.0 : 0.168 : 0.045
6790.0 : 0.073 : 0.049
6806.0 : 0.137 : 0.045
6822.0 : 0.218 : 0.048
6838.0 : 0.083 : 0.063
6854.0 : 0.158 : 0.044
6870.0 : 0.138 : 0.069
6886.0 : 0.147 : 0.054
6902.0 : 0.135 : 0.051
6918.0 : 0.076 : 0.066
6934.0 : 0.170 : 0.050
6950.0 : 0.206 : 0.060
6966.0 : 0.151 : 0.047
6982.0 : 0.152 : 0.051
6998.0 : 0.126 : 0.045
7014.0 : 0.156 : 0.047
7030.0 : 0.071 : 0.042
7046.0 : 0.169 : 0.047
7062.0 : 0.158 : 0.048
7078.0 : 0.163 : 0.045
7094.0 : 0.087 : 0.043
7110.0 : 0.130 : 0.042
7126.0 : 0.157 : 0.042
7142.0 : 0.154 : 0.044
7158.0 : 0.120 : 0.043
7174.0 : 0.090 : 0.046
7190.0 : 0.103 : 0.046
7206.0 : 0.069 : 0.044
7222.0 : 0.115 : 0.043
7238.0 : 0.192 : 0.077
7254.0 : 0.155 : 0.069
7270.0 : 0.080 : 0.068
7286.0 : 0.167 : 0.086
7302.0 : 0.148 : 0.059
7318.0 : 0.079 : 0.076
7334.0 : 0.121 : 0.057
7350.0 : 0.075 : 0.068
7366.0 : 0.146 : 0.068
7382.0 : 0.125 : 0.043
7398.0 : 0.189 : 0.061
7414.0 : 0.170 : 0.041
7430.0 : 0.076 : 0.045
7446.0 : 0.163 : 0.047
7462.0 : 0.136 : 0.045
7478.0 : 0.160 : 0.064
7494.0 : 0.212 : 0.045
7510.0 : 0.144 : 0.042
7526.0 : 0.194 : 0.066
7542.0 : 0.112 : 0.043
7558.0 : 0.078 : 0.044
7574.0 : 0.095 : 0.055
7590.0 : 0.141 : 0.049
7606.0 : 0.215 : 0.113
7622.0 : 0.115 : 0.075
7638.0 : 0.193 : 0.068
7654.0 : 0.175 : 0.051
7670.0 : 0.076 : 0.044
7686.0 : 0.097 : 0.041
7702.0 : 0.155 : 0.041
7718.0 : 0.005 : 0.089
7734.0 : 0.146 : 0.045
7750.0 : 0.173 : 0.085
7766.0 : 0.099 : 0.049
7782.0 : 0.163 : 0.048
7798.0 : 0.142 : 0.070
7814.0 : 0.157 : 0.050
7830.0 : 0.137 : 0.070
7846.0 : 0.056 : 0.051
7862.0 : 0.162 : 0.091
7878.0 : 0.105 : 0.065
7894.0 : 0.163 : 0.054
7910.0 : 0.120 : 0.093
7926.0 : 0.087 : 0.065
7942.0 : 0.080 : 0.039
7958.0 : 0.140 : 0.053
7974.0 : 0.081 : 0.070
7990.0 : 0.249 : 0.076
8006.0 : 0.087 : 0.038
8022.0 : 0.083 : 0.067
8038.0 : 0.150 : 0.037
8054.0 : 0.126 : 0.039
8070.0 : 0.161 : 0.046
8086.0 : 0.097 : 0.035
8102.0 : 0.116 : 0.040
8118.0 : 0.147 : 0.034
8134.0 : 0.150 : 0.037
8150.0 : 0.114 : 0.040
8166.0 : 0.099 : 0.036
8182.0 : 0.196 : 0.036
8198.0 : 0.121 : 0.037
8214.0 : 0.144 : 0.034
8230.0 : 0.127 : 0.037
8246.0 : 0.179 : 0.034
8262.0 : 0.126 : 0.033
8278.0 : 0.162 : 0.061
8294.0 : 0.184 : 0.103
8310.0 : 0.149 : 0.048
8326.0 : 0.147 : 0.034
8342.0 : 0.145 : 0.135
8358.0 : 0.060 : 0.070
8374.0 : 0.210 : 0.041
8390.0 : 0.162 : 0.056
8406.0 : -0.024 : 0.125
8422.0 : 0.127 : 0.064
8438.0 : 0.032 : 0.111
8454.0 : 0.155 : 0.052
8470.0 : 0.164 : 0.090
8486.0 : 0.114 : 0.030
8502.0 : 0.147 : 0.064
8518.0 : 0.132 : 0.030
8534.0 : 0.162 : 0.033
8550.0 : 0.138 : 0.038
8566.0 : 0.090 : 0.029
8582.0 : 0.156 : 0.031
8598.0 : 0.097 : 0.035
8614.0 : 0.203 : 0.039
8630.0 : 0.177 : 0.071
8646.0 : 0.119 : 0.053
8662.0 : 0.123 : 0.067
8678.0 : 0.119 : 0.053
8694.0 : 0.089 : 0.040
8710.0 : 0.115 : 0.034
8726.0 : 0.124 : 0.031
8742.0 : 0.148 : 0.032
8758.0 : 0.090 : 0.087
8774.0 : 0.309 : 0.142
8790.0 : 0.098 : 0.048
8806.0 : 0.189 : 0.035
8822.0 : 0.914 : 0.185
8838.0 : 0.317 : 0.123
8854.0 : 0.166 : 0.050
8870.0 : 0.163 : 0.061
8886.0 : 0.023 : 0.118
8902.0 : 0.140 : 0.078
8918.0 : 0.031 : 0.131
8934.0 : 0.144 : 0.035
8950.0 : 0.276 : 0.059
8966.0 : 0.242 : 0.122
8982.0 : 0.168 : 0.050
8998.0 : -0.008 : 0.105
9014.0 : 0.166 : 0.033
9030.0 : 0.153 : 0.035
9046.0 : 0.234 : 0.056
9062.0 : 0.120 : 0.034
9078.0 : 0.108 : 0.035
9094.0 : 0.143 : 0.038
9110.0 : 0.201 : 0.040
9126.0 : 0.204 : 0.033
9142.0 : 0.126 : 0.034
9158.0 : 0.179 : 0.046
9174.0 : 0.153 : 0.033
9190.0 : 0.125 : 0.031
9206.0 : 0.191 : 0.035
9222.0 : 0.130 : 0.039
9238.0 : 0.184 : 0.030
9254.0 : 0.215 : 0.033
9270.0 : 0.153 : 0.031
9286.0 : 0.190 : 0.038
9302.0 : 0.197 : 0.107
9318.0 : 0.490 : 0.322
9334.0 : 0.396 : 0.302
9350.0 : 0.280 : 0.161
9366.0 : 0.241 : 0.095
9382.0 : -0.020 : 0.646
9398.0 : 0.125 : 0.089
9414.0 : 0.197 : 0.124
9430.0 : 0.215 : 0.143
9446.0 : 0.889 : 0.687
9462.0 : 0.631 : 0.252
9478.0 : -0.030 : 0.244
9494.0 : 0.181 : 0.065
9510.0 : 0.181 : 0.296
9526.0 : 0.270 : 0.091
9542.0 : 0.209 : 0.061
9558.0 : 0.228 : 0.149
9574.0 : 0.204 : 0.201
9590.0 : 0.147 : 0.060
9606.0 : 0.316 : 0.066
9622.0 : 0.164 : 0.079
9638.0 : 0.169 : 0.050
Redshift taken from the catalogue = 1.37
